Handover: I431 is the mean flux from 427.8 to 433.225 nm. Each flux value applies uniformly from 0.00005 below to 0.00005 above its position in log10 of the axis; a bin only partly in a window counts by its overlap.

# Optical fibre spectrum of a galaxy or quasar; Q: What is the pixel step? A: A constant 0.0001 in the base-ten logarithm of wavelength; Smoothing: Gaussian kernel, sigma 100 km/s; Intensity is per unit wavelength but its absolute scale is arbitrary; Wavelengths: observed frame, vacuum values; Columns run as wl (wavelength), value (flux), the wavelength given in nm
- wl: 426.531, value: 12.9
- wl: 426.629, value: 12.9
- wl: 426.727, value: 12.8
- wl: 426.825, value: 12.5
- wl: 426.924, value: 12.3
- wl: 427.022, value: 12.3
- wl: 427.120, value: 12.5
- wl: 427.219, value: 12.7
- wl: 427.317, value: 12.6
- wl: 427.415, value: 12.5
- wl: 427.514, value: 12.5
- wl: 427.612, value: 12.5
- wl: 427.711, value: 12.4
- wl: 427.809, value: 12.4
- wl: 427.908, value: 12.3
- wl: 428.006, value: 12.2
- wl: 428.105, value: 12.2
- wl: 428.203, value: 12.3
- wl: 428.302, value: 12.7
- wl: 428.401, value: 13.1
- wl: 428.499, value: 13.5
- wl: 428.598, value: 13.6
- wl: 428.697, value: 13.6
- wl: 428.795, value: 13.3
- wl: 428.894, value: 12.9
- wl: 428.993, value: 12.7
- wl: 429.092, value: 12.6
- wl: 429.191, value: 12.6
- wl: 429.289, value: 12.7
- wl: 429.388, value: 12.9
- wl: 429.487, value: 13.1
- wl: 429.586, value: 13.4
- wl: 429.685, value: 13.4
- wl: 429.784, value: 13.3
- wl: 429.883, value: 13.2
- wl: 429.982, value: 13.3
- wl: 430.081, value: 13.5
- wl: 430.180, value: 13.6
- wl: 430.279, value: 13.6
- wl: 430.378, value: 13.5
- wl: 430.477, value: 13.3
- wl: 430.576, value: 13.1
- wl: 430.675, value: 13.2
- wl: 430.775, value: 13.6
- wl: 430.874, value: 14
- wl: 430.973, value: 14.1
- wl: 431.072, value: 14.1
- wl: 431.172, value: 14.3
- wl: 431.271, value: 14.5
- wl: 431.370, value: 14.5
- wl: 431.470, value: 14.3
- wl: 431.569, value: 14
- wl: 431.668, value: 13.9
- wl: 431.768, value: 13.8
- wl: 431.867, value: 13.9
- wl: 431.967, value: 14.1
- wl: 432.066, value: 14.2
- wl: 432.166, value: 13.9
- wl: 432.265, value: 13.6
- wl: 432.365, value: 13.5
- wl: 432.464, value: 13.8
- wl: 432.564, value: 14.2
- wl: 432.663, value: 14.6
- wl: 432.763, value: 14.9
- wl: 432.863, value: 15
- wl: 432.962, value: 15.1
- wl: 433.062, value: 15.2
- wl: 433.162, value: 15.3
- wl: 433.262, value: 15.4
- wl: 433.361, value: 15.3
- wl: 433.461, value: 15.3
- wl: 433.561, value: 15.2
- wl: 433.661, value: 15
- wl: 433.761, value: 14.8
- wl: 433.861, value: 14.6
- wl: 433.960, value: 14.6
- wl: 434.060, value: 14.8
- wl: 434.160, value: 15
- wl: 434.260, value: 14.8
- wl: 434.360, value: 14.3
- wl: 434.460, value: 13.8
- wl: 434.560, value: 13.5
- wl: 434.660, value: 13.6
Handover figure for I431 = 13.6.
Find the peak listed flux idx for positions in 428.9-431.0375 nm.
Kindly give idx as 14.1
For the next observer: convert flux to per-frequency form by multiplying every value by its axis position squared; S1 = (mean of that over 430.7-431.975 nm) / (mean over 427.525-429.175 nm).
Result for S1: 1.1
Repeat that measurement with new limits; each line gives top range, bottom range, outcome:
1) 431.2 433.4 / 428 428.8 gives 1.13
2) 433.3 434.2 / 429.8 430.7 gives 1.14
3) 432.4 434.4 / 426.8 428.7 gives 1.21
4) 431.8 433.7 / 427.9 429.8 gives 1.15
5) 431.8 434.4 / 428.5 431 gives 1.12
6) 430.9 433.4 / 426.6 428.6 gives 1.17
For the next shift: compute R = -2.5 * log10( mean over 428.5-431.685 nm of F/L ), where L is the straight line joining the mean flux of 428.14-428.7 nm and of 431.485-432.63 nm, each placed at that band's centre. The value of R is 0.00 mag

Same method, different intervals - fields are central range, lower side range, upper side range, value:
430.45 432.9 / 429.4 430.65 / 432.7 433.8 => 0.02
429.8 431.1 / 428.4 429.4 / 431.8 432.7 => 0.00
